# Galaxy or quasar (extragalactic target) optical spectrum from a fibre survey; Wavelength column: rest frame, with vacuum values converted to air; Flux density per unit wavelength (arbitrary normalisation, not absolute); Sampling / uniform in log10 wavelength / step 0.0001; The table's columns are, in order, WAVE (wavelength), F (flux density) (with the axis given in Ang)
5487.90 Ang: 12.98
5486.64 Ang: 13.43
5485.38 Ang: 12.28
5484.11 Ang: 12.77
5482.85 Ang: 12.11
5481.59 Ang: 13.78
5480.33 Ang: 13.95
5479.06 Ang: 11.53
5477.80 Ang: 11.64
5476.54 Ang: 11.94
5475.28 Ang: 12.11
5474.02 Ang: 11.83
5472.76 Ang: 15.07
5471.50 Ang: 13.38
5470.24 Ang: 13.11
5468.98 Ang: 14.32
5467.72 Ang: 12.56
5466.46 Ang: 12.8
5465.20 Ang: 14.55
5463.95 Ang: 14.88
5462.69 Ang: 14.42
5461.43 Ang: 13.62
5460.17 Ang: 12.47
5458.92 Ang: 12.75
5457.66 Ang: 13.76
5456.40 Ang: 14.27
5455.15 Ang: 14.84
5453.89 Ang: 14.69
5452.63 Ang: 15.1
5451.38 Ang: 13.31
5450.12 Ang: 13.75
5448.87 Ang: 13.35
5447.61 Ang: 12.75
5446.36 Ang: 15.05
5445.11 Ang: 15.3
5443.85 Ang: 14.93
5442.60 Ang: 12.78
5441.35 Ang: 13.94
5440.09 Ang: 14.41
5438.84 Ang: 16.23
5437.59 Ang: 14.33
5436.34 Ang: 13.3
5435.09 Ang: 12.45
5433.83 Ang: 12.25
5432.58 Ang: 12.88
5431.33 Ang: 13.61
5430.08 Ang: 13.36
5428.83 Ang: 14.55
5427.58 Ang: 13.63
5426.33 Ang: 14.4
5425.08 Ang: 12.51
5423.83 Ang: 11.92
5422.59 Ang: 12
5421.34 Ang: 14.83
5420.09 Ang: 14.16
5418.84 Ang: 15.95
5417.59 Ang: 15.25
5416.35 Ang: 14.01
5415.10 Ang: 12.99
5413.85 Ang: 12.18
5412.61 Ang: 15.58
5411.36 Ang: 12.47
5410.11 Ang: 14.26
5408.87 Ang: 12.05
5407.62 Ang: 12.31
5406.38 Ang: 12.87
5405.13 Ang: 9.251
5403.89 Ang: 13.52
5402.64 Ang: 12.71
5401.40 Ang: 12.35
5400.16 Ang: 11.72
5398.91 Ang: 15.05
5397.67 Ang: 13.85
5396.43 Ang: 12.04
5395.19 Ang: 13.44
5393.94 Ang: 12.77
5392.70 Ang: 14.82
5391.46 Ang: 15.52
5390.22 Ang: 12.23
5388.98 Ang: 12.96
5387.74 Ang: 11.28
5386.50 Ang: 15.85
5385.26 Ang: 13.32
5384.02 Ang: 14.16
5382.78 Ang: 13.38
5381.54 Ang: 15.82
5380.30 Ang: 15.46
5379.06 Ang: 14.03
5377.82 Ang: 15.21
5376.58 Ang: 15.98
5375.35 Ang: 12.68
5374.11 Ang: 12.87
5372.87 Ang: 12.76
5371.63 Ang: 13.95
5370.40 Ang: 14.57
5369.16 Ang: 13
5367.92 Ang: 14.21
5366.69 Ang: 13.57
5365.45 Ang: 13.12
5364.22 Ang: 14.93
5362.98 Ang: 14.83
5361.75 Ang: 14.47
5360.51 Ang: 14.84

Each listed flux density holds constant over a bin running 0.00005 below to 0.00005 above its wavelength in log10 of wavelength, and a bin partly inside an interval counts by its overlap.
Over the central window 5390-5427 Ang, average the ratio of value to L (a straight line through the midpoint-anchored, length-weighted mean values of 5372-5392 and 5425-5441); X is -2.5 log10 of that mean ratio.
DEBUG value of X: 0.04 mag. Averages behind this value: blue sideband 14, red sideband 13.7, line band 13.3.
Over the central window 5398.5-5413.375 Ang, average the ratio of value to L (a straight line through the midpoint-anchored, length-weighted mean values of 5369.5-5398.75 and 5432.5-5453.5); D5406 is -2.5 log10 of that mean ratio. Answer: 0.09 mag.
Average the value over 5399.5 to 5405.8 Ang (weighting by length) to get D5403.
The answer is 11.9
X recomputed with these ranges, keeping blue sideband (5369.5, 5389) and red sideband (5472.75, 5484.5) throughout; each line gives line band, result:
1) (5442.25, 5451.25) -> -0.08 mag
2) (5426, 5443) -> -0.04 mag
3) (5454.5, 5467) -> -0.08 mag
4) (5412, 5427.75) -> -0.03 mag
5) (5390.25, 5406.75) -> 0.06 mag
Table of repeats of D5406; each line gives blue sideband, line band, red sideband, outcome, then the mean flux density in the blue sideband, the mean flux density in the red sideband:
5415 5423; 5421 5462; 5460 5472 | 0.020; 14.3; 13.7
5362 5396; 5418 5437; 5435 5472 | 0.037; 13.9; 13.9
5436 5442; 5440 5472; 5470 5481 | -0.017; 14.5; 12.7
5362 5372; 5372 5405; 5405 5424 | 0.011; 14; 13.4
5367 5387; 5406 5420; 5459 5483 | 0.010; 14.2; 13.2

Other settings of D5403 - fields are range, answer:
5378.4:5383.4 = 14.7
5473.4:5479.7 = 11.8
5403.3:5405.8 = 11.4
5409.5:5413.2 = 14.1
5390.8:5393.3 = 15.1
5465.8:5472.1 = 13.2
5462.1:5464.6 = 14.7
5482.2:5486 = 12.4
